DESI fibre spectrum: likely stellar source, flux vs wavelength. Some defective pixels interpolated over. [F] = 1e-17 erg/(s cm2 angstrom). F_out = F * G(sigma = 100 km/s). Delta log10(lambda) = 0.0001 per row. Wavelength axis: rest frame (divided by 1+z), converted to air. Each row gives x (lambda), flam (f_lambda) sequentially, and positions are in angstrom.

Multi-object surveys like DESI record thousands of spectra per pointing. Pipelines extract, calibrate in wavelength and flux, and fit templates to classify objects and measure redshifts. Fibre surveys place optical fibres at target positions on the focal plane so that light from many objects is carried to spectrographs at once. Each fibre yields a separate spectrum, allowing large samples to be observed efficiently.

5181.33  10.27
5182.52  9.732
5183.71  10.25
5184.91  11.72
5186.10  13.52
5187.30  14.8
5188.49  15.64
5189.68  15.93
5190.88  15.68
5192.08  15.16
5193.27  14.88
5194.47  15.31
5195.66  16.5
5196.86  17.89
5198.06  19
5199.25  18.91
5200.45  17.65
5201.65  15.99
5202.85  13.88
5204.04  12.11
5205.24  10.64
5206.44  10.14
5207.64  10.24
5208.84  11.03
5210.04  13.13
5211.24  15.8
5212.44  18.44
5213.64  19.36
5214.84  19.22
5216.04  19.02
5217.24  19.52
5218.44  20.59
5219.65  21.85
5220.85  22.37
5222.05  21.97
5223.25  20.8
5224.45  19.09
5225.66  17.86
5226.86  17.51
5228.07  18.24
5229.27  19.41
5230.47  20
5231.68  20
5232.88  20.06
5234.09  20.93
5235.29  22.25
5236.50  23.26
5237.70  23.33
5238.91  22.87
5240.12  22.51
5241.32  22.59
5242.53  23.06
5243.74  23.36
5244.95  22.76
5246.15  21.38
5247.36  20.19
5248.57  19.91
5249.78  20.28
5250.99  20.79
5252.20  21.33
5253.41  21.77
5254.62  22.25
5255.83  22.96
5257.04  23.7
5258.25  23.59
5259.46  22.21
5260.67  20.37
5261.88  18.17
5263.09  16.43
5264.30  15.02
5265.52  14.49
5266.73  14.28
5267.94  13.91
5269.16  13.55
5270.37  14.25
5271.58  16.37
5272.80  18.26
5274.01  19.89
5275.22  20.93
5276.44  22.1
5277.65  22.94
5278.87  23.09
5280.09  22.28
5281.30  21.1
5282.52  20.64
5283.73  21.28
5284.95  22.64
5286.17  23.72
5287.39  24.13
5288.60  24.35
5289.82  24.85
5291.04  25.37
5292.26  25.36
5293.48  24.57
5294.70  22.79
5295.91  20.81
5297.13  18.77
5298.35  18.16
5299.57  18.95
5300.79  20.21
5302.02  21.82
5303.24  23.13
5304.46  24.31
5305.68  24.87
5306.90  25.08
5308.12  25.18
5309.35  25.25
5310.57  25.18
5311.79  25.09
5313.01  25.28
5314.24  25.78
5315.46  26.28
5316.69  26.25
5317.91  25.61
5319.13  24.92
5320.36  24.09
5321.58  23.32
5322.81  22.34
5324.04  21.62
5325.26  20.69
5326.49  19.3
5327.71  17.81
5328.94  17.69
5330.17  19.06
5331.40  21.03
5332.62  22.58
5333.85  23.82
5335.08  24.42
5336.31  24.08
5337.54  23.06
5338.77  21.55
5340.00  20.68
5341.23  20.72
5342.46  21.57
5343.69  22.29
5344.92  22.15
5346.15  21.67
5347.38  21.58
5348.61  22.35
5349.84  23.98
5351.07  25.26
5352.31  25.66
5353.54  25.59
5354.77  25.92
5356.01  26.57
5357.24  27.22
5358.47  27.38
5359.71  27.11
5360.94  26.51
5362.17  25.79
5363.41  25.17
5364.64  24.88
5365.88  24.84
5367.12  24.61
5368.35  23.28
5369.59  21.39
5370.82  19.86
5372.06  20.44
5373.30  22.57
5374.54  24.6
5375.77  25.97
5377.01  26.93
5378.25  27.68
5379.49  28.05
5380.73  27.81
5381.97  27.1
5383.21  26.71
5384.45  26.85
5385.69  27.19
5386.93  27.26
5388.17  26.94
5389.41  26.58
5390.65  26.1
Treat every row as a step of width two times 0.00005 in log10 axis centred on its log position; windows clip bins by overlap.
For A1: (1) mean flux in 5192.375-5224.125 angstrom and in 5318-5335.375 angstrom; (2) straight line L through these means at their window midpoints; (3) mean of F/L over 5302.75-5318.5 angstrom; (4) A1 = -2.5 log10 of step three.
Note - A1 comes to -0.20 mag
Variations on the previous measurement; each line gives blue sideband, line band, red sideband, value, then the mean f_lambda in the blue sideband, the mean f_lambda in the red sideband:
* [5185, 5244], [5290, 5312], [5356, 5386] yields -0.046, 18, 25.4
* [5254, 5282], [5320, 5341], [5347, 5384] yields 0.071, 19.2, 25.1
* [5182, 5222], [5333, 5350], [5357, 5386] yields 0.060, 15.7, 25.4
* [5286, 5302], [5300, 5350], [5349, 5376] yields 0.027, 22.4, 24.7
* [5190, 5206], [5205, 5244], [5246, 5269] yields -0.103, 15.6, 19.5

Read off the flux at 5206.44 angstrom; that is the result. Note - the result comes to 10.14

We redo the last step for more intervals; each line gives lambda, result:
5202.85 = 13.88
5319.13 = 24.92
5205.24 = 10.64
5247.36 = 20.19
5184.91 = 11.72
